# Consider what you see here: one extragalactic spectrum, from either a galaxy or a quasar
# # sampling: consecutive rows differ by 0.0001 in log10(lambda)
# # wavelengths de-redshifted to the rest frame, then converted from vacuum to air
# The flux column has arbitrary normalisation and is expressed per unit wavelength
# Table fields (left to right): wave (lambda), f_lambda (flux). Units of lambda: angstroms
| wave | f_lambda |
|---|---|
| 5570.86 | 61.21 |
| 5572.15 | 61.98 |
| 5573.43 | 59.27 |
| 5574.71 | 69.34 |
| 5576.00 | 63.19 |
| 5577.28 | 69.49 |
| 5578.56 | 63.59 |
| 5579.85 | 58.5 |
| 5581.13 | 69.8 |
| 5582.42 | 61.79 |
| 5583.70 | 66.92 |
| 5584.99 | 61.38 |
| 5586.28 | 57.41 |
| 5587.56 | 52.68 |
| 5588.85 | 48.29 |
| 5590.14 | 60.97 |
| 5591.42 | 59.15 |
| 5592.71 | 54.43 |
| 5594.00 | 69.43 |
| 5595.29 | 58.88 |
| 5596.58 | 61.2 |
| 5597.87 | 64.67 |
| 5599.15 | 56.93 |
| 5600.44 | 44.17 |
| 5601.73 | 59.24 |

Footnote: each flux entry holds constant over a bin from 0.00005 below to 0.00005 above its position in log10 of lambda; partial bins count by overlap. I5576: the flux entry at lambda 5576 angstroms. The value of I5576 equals 63.19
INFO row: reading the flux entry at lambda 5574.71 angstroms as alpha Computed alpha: 69.34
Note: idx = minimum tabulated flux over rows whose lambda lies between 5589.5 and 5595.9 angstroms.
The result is 54.43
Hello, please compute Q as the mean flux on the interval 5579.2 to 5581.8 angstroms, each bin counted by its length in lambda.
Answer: 64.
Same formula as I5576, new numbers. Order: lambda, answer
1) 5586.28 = 57.41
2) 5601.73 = 59.24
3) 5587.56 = 52.68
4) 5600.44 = 44.17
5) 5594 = 69.43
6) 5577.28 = 69.49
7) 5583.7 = 66.92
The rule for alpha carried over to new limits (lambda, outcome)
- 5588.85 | 48.29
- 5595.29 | 58.88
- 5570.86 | 61.21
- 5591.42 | 59.15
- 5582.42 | 61.79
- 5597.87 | 64.67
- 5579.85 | 58.5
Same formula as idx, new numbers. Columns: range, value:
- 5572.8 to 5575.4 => 59.27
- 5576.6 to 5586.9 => 57.41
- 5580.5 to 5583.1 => 61.79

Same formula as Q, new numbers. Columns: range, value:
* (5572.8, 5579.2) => 65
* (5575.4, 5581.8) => 64.9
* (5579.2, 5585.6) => 63.7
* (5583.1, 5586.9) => 61.7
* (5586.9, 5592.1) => 55.3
